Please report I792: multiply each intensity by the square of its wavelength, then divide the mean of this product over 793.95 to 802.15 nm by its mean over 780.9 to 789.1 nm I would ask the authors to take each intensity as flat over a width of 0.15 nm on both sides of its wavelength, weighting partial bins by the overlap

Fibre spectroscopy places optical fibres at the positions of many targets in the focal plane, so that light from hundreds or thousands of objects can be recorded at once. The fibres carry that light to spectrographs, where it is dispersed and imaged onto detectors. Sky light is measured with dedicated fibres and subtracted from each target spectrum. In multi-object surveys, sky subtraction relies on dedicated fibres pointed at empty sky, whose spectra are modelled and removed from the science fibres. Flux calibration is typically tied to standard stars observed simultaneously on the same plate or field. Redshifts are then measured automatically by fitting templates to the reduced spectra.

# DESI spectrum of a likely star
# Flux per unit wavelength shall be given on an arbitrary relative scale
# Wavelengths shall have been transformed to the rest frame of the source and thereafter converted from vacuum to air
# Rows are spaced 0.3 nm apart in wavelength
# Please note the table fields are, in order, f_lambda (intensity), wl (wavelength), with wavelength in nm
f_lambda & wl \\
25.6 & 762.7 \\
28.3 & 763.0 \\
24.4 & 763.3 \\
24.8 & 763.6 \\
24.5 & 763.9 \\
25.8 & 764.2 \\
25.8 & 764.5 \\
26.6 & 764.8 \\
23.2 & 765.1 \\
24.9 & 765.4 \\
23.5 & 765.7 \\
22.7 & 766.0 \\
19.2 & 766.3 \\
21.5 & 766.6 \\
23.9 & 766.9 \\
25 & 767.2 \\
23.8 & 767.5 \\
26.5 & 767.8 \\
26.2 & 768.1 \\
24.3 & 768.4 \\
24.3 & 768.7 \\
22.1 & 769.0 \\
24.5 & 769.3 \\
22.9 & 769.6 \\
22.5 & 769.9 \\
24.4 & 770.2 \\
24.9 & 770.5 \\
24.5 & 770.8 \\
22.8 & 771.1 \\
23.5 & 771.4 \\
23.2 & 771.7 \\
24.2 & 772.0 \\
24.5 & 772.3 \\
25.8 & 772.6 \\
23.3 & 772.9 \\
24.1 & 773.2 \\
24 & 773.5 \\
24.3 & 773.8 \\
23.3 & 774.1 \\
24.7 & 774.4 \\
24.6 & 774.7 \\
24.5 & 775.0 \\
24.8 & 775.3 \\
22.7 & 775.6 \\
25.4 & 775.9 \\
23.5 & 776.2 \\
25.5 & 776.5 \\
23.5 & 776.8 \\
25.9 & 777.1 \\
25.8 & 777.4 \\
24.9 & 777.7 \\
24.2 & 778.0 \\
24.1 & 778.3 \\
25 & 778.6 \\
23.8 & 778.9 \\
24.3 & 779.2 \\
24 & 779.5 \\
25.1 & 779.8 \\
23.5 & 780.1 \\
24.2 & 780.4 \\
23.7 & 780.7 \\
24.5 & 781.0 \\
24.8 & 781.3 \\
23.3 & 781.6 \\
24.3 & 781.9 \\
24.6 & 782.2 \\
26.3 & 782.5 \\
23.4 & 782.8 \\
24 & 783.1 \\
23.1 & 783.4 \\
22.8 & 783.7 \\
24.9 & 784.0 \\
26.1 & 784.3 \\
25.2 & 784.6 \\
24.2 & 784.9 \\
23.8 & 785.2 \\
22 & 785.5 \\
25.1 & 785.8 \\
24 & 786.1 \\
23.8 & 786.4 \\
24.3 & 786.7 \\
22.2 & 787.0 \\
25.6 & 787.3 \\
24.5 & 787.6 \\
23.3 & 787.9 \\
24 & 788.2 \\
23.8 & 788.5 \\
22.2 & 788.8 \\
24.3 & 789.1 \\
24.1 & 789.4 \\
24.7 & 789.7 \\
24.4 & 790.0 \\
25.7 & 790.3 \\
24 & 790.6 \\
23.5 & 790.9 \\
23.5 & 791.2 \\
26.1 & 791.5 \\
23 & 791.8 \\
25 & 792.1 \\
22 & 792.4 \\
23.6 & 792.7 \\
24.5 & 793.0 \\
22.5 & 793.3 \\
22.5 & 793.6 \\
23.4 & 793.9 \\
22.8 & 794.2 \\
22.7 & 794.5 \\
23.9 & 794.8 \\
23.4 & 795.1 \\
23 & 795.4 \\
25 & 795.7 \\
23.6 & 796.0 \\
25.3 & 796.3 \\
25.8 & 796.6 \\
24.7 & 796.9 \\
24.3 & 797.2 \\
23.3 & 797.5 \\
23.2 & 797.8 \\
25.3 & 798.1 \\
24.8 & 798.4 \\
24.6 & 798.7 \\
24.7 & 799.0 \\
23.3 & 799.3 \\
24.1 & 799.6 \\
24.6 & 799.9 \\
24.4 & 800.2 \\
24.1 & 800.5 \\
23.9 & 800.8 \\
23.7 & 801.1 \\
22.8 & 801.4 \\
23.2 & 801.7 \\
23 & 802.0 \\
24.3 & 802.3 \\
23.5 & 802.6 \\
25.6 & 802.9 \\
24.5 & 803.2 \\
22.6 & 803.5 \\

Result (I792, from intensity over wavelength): 1.03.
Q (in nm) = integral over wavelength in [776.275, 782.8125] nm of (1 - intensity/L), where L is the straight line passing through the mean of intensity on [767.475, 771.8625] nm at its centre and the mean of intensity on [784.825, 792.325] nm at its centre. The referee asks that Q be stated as -0.13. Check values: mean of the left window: 24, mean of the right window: 24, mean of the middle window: 24.5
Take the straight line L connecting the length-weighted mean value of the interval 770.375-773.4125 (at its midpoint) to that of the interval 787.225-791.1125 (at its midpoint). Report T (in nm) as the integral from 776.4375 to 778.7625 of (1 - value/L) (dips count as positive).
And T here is -0.07 nm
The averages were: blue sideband 24.1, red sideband 24.1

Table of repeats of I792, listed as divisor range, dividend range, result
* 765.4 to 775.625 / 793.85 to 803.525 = 1.08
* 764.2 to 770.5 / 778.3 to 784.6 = 1.05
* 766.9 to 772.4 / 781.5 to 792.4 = 1.05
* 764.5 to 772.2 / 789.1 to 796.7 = 1.07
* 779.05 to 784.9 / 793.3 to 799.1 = 1.02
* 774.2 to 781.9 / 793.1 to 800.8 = 1.03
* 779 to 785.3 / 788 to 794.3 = 1.00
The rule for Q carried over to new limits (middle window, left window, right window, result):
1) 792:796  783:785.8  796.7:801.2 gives 0.13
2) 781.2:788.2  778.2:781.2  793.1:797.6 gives -0.02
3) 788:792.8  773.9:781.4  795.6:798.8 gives 0.10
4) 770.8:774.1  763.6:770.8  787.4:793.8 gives 0.01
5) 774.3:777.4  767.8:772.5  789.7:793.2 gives -0.07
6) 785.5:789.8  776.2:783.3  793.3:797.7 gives 0.03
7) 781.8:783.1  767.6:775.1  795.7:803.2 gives -0.02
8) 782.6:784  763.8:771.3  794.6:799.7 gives 0.03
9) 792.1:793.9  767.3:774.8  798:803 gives 0.07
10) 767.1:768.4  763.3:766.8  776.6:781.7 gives -0.07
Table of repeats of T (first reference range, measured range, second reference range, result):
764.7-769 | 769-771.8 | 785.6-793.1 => 0.03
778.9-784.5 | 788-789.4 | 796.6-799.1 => 0.04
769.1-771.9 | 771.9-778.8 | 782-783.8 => -0.18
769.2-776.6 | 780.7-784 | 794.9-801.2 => 0.00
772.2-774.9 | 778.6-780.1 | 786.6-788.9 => -0.01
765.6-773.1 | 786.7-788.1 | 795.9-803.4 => 0.00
